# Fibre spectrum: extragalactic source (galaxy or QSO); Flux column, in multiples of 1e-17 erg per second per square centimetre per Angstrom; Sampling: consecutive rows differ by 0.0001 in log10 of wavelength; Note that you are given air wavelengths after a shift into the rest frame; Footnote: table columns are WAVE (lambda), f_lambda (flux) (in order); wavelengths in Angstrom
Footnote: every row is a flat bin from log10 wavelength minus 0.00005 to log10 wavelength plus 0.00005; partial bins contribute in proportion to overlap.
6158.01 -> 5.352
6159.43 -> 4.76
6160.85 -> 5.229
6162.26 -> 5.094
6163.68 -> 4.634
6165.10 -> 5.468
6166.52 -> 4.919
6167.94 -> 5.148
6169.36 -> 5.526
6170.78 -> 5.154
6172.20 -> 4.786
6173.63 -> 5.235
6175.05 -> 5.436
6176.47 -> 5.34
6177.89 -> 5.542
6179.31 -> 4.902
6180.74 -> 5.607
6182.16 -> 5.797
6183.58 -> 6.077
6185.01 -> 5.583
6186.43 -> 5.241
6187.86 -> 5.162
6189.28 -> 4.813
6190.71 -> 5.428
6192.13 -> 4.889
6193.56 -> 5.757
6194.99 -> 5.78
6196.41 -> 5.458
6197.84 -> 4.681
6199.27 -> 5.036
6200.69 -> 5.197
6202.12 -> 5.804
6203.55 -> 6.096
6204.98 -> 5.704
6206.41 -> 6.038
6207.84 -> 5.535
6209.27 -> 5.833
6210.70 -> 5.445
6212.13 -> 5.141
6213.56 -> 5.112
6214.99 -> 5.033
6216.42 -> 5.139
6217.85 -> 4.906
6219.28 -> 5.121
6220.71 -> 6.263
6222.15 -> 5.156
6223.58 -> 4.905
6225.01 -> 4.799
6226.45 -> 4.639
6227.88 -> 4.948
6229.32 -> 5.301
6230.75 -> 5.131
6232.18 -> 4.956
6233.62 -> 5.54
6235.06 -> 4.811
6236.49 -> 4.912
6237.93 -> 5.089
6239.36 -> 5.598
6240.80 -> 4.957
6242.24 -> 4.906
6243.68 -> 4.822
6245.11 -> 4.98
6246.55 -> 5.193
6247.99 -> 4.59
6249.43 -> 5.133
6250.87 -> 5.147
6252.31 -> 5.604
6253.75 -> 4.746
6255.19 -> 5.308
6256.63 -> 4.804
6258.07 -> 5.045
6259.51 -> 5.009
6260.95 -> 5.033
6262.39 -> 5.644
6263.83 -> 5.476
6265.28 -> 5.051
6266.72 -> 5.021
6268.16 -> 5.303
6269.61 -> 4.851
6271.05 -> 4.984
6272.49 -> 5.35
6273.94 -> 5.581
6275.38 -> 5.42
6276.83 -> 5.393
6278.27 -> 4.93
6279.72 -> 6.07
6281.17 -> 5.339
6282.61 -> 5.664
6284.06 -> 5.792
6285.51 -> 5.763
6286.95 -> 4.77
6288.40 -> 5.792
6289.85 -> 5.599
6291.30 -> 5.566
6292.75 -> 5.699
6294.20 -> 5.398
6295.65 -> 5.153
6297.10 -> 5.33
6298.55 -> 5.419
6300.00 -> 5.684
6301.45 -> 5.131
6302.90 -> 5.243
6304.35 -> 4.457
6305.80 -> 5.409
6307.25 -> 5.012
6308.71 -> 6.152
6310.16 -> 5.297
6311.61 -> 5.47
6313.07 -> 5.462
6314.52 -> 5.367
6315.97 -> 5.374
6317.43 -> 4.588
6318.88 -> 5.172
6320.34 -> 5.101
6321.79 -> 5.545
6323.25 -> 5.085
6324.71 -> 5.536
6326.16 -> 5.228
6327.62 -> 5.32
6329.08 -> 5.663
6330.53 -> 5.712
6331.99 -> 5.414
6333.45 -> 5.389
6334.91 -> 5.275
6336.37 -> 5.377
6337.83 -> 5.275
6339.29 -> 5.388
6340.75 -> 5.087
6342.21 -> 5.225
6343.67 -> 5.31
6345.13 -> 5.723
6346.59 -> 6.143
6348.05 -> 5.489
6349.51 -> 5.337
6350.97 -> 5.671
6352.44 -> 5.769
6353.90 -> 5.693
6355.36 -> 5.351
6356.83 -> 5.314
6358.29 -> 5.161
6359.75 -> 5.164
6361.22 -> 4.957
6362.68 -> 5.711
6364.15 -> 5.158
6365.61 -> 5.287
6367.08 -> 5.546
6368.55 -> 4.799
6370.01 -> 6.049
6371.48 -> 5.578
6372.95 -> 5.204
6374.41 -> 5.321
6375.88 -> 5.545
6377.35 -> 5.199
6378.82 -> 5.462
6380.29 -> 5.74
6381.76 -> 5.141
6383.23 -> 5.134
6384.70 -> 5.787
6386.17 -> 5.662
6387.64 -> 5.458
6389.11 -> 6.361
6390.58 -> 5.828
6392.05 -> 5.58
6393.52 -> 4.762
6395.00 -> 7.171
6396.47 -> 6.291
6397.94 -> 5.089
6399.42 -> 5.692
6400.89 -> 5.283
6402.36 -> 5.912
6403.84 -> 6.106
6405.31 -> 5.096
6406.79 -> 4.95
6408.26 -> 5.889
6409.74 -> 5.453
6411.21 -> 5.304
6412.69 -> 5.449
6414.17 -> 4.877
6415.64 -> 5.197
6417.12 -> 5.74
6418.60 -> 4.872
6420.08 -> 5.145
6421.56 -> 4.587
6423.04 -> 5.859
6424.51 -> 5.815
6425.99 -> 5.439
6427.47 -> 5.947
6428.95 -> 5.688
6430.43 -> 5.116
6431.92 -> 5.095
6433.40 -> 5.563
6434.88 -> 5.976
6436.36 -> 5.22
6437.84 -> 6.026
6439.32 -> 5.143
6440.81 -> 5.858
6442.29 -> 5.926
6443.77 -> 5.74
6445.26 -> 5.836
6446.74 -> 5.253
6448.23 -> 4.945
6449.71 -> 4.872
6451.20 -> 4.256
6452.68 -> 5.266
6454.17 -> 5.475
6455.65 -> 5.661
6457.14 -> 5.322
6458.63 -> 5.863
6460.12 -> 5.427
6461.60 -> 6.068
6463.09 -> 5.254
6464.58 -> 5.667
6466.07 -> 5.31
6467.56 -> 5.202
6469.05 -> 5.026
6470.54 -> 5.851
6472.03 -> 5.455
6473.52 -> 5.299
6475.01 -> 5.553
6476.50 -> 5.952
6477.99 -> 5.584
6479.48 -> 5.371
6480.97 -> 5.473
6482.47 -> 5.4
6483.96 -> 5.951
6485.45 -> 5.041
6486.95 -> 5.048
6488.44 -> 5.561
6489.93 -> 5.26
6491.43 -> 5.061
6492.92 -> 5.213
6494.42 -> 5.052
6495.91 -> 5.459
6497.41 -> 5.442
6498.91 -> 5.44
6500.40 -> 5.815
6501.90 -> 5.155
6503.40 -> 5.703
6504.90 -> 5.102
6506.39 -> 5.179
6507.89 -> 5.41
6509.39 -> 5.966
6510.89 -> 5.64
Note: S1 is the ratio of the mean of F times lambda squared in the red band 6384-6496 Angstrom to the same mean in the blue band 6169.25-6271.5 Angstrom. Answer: 1.12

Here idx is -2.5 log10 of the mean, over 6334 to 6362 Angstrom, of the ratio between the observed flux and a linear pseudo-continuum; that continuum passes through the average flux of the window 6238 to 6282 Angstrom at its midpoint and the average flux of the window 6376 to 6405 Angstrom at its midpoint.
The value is 0.02 mag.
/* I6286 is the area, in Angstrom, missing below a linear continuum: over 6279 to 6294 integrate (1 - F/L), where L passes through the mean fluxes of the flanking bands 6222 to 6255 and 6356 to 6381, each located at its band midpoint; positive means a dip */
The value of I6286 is -1.3 Angstrom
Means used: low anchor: 5.04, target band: 5.6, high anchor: 5.36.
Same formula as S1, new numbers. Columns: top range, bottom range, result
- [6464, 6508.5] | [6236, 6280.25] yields 1.12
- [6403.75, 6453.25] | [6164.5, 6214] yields 1.08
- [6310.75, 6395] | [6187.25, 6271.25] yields 1.09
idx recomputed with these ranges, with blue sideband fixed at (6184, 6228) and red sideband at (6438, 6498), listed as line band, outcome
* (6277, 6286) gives -0.05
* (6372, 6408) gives -0.04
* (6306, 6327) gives 0.01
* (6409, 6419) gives 0.02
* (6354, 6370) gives 0.02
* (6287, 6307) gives 0.00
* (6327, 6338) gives -0.01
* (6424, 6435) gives -0.03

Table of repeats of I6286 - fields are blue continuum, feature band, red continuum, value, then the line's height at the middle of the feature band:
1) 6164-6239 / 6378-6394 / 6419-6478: -0.39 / 5.42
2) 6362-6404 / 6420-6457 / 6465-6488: 0.42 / 5.49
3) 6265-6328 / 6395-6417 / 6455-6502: -0.53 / 5.4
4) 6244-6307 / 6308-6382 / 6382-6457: -0.32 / 5.38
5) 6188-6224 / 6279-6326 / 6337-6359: 0.41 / 5.43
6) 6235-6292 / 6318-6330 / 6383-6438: 0.07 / 5.36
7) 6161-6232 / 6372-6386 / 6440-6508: -0.08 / 5.37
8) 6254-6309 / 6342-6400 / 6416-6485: -1.38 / 5.4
